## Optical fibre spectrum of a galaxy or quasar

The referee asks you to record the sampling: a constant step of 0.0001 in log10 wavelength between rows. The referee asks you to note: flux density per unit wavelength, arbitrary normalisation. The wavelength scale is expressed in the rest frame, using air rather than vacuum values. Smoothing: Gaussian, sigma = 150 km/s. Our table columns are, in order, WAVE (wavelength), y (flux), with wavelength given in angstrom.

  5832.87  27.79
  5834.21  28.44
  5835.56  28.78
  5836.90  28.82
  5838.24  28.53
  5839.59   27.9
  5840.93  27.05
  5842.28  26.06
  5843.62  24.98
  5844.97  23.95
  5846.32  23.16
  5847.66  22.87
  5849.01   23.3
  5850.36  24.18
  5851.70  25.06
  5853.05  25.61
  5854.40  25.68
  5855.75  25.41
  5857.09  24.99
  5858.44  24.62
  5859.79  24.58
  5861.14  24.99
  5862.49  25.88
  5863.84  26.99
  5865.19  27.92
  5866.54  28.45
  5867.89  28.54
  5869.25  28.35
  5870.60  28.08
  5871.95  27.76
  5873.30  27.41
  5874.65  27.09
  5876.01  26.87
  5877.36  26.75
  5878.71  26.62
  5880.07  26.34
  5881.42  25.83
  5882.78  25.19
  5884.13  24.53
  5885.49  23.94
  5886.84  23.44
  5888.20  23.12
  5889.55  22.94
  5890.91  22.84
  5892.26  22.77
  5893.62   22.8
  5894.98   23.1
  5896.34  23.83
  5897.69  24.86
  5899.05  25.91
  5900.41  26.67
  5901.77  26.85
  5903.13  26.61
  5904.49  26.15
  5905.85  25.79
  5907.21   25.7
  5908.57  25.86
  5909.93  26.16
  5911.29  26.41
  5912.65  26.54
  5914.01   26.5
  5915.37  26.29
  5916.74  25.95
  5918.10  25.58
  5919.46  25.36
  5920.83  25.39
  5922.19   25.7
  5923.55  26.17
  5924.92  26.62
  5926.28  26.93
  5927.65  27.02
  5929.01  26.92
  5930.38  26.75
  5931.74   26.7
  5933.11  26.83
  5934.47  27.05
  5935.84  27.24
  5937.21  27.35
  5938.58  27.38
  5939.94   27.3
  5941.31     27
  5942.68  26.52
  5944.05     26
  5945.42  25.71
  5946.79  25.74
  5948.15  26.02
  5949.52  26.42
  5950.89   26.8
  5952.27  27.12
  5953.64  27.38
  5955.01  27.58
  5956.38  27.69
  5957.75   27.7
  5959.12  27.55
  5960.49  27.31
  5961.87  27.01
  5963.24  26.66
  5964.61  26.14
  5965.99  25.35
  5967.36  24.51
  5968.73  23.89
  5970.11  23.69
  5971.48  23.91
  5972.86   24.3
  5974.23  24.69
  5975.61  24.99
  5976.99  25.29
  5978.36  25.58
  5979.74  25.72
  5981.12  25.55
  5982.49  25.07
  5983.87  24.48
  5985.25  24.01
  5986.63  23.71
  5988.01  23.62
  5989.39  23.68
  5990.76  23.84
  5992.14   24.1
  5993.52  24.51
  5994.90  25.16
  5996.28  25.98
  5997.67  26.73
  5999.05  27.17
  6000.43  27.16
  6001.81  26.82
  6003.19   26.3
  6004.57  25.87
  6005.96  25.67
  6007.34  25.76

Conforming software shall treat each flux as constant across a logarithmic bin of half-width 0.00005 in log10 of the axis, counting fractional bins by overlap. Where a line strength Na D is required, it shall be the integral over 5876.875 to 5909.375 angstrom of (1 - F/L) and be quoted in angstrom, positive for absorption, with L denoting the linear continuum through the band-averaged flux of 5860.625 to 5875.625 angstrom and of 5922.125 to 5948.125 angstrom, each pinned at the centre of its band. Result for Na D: 2.6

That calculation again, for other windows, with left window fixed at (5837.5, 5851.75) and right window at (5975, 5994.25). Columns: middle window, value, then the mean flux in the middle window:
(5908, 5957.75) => -3.5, 26.6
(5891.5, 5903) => 0.1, 24.7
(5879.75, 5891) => 0.4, 24.3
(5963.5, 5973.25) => 0.0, 24.6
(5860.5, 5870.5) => -0.9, 27.3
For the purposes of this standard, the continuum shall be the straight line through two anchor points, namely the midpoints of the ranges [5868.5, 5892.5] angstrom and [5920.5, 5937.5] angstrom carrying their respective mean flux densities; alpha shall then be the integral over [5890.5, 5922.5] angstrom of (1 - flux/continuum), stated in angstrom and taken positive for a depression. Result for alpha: 0.9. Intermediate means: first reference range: 25.6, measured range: 25.4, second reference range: 26.7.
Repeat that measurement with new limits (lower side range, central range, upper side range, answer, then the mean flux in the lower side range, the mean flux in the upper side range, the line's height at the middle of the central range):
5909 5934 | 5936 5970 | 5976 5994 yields -1.5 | 26.3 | 24.6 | 25.5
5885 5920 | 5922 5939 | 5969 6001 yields -1.2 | 25.1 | 24.9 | 25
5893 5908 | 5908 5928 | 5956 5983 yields -0.6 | 25.3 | 25.6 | 25.4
